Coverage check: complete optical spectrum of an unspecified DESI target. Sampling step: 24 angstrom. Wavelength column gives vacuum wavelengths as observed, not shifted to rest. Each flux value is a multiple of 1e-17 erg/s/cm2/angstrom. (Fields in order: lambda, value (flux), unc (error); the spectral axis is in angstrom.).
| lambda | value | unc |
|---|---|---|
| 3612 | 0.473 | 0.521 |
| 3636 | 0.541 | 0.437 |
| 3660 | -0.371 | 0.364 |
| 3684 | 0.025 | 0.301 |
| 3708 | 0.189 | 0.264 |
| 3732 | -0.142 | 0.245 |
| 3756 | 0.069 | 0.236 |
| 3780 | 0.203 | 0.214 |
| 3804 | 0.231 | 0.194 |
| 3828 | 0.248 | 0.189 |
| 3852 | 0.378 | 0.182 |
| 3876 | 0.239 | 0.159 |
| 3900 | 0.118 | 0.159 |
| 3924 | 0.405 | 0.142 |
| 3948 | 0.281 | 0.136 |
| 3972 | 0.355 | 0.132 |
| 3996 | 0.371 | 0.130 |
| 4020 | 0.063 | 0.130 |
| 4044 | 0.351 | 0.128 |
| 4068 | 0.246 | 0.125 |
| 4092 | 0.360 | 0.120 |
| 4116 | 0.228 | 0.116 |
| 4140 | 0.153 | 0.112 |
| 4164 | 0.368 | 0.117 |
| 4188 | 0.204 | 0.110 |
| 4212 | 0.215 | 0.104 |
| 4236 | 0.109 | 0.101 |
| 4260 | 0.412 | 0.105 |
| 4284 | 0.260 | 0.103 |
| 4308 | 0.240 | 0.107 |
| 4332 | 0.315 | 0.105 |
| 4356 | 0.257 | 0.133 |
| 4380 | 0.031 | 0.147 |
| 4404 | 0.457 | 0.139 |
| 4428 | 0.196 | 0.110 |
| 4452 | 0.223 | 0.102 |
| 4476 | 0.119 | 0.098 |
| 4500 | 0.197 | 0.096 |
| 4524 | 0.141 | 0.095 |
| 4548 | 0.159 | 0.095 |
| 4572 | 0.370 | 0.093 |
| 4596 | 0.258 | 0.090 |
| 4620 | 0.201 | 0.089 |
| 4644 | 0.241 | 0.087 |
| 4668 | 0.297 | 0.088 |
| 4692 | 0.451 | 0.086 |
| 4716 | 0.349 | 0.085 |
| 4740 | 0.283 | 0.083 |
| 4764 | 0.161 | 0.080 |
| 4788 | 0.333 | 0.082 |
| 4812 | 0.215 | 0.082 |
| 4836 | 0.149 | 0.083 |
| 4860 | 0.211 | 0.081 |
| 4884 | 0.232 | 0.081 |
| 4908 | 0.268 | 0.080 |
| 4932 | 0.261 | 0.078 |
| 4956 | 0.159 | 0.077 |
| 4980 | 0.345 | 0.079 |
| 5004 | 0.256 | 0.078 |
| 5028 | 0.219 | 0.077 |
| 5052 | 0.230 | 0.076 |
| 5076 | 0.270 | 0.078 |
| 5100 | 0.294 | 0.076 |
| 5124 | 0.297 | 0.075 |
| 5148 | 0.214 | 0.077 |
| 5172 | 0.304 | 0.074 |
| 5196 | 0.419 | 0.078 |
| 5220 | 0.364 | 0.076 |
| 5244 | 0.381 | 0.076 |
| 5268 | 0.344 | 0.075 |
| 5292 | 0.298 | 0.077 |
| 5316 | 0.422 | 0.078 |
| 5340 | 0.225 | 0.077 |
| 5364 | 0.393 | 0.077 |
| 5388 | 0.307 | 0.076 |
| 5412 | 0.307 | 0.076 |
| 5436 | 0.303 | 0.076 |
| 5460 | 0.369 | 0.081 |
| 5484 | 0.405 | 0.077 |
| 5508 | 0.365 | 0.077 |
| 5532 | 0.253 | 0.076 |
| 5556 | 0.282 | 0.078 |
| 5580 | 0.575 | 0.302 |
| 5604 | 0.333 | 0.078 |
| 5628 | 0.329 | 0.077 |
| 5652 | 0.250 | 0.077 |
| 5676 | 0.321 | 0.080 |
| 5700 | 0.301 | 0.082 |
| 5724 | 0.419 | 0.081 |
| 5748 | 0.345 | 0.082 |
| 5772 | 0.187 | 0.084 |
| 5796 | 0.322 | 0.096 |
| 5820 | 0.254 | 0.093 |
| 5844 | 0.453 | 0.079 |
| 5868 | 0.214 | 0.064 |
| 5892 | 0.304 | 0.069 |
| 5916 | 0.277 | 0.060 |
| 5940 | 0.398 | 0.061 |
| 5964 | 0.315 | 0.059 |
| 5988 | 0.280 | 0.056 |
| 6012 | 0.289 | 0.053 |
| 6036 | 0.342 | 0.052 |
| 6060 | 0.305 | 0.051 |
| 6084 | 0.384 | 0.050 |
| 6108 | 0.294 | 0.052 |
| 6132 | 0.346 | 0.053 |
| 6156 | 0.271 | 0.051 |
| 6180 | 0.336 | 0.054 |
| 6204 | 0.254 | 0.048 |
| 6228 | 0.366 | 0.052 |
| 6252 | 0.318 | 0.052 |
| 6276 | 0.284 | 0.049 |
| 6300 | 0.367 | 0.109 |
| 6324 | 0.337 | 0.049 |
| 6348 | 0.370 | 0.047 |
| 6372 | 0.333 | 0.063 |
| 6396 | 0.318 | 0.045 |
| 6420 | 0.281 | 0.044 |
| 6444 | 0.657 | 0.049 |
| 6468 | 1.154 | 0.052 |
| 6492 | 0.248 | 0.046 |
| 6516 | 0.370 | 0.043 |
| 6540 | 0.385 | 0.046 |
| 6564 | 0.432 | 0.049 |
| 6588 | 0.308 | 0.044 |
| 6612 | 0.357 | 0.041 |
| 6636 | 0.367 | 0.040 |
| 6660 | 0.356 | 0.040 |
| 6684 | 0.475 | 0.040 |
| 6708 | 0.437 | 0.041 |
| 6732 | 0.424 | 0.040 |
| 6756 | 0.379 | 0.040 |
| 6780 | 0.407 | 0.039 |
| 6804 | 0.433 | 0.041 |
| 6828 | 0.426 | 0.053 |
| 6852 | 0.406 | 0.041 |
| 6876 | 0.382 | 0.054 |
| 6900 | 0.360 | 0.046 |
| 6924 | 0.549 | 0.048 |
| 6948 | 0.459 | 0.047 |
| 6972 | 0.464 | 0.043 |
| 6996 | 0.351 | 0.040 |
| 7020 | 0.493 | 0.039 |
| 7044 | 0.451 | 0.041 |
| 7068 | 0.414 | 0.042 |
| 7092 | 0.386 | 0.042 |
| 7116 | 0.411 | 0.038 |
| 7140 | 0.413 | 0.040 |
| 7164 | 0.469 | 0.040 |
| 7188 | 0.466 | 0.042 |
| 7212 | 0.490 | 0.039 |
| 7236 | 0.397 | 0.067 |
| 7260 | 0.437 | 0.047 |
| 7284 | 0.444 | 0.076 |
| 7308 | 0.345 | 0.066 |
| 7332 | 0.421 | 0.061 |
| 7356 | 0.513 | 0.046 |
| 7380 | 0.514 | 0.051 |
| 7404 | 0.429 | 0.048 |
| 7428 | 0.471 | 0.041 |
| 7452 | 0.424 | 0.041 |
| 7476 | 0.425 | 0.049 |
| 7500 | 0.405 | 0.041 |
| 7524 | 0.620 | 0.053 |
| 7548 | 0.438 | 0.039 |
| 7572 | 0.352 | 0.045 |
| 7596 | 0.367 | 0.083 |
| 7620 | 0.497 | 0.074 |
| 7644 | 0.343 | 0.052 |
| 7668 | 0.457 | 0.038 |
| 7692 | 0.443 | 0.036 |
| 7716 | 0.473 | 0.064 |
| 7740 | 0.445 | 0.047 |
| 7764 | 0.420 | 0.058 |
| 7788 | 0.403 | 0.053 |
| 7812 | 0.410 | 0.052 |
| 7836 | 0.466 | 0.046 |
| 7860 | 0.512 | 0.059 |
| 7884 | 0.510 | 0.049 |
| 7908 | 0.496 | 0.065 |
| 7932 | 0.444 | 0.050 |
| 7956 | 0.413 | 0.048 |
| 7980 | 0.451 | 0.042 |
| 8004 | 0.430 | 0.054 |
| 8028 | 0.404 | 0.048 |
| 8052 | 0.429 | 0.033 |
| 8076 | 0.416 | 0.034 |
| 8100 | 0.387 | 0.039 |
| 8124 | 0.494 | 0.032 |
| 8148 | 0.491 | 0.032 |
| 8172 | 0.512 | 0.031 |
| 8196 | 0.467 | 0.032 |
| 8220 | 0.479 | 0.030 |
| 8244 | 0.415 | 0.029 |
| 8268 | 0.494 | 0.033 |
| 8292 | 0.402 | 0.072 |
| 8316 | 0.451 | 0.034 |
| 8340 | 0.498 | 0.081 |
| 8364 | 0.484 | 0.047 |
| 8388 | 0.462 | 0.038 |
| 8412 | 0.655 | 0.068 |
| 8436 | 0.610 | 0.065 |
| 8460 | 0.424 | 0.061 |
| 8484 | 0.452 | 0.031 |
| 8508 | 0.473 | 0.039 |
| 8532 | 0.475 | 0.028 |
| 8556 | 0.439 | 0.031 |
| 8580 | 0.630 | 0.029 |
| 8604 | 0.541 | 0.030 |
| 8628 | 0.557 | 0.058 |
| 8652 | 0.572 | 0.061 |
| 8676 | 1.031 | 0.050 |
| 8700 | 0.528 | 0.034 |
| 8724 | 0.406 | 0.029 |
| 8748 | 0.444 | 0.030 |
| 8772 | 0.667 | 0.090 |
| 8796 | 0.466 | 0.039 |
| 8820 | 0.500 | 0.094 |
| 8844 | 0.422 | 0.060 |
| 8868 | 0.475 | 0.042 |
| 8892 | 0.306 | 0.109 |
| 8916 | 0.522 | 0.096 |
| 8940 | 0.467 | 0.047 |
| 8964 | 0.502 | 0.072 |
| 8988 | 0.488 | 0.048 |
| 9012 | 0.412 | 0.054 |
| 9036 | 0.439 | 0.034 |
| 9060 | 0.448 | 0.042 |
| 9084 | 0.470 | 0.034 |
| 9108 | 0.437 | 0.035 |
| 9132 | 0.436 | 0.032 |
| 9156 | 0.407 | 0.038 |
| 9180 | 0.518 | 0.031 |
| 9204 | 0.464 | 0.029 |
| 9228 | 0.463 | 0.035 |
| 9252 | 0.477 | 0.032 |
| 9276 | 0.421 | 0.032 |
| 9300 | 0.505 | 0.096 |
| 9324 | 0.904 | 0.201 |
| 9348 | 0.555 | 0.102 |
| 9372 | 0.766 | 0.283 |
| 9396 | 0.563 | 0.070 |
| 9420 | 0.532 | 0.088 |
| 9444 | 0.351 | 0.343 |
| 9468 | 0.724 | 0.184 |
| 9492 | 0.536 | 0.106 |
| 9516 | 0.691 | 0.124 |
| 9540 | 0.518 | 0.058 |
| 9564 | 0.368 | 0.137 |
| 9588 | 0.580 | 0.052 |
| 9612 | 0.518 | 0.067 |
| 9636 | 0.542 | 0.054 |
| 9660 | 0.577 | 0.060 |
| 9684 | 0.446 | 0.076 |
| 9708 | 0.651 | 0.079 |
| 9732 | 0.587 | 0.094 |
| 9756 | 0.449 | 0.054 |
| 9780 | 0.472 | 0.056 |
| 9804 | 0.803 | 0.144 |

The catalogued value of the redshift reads 0.732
